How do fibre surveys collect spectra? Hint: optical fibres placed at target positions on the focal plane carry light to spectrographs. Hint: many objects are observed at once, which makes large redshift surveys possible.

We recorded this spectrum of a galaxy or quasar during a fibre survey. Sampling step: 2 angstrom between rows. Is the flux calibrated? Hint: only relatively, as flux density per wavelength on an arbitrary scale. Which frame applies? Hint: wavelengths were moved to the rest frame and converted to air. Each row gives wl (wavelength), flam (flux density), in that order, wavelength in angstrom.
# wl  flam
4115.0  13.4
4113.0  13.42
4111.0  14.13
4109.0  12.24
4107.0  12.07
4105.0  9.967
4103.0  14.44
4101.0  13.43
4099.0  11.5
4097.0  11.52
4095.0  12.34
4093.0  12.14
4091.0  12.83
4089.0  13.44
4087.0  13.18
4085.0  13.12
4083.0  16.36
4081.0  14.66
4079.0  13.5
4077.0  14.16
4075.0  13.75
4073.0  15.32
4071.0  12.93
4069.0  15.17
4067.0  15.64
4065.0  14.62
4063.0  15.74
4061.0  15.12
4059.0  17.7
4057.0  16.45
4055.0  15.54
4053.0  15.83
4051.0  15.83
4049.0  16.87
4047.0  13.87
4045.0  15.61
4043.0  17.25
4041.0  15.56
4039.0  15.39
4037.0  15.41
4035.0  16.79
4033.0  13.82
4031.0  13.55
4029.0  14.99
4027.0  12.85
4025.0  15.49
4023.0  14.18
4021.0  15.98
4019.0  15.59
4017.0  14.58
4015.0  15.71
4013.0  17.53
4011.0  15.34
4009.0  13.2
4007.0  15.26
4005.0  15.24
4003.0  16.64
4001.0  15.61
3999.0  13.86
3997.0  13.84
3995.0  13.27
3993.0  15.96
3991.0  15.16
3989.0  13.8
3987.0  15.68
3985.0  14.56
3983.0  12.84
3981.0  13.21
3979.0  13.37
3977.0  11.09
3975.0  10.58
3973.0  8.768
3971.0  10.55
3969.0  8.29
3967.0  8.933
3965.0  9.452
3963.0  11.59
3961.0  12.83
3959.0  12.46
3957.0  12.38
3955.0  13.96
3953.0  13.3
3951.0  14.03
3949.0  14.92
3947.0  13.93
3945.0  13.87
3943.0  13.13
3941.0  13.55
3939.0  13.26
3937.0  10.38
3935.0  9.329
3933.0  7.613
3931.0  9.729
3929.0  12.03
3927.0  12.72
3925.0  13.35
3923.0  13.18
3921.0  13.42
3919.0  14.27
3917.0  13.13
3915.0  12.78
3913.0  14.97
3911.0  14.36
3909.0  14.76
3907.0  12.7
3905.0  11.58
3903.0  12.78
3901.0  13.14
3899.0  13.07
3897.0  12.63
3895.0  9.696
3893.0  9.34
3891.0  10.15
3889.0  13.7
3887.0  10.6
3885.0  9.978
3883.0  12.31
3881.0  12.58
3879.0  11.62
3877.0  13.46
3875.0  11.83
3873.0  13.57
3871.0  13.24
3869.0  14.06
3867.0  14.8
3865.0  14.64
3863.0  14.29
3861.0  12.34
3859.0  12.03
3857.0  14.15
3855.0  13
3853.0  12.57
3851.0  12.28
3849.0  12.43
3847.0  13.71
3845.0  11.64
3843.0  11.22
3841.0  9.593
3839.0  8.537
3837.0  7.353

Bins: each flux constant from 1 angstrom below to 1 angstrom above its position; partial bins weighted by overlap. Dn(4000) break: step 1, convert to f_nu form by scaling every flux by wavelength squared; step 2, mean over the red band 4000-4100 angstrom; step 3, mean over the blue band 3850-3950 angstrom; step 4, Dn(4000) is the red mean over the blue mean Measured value 1.3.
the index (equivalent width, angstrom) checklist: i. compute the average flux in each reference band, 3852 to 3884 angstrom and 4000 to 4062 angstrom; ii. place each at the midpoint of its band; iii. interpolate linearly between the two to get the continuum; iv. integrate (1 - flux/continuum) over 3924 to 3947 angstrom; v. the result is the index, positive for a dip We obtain 3.7 angstrom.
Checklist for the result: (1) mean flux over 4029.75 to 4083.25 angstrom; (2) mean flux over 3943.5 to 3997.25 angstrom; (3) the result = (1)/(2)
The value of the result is 1.20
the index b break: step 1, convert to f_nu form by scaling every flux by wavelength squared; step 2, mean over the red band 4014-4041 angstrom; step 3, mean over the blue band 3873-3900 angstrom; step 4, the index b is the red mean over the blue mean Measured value 1.4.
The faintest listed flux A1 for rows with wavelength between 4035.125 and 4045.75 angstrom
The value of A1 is 15.39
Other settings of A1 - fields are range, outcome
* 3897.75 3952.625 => 7.613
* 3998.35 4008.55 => 13.86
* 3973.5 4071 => 10.58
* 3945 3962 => 12.38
